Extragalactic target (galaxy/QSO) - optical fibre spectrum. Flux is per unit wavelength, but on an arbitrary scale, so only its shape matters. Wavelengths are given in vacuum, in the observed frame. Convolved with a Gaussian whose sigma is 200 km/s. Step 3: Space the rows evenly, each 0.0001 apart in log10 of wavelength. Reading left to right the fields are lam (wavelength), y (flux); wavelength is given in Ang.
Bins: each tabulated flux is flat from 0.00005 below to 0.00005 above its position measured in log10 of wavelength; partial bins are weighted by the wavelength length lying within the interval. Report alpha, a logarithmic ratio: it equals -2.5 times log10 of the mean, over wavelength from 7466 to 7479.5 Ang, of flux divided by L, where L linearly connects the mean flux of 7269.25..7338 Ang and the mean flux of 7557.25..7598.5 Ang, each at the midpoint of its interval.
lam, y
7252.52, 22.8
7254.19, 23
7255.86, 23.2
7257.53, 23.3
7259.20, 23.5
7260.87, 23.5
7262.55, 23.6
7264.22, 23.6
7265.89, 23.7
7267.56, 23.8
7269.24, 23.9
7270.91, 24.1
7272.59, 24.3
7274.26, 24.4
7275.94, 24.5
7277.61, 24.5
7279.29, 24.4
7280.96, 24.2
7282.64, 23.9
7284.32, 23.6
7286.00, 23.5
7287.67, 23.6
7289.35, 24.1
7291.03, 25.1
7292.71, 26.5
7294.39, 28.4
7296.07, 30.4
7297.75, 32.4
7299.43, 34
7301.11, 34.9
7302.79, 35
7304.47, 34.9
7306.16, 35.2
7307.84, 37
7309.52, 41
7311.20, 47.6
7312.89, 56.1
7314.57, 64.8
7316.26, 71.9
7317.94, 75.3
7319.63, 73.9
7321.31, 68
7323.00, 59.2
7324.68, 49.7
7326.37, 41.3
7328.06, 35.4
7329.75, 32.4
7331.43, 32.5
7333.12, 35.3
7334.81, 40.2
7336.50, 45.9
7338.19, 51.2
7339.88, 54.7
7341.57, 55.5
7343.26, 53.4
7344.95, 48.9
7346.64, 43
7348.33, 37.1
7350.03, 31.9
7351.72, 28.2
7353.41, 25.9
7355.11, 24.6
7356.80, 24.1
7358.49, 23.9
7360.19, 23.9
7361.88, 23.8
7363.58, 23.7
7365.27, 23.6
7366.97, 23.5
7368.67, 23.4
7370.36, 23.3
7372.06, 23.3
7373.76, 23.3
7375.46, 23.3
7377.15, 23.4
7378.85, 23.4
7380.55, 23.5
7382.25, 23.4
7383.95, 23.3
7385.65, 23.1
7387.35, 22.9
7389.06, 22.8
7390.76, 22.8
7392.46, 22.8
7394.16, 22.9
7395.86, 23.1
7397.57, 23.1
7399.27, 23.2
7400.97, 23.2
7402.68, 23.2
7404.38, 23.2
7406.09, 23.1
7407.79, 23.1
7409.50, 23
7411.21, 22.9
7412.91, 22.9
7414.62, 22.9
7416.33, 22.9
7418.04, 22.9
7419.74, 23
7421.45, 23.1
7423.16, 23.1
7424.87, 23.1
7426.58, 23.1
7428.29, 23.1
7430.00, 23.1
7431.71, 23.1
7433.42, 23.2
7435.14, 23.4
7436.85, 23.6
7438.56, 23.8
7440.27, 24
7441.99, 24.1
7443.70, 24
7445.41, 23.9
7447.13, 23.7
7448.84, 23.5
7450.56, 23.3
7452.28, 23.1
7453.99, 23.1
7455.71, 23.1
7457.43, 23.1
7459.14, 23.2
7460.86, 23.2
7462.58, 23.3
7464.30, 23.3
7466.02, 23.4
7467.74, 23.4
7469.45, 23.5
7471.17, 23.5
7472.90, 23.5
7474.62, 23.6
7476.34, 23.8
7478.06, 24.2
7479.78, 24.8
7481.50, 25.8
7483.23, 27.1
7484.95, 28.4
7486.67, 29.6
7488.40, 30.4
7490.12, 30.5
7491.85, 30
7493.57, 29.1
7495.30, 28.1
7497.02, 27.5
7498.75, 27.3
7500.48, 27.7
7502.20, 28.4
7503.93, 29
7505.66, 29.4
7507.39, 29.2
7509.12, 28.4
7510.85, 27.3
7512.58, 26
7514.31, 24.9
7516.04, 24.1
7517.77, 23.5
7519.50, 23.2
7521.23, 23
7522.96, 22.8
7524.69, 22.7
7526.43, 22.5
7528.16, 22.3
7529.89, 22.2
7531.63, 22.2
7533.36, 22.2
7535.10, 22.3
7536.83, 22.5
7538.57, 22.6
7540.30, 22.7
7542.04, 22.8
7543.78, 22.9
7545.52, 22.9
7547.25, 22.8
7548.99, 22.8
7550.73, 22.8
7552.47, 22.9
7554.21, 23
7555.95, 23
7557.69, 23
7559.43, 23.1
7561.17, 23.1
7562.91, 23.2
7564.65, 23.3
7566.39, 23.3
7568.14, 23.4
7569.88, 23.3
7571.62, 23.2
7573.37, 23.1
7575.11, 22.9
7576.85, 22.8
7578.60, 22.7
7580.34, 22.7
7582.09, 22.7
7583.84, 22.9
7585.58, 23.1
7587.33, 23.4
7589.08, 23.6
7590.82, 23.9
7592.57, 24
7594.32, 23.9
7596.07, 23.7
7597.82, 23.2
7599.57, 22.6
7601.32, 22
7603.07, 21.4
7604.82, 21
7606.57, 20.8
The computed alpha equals 0.21 mag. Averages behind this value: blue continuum 37.8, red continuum 23.2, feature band 23.7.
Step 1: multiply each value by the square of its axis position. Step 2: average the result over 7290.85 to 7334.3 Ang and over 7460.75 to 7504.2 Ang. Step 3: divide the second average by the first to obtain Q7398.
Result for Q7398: 0.62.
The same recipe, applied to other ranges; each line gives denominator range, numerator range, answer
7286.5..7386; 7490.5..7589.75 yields 0.70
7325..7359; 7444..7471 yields 0.62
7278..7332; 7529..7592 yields 0.62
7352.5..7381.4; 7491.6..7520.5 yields 1.19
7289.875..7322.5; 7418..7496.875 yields 0.57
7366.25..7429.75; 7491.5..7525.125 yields 1.18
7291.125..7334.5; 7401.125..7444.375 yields 0.54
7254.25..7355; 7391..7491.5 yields 0.68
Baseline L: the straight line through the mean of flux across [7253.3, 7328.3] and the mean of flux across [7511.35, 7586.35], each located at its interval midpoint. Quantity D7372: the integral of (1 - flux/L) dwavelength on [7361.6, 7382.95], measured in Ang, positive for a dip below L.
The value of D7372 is 5.2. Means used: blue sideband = 34.7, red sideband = 23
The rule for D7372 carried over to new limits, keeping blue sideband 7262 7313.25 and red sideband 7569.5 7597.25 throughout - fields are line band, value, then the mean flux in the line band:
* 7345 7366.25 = -0.6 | 28.6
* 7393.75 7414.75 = 2.9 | 23.1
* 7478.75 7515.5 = -4.5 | 28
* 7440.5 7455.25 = 1.3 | 23.6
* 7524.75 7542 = 1.3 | 22.4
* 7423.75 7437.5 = 1.6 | 23.2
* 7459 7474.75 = 1.3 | 23.4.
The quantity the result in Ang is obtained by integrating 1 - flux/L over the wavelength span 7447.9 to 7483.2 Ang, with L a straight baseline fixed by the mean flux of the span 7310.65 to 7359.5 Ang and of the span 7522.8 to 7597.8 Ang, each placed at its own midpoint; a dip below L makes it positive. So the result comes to 9.6 Ang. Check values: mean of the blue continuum 45.8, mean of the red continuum 23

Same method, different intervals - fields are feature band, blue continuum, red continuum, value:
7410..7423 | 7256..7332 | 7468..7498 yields 2.92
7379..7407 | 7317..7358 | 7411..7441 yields 7.11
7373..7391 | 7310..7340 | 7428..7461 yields 7.07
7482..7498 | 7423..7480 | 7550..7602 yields -3.78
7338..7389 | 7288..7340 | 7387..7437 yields 6.11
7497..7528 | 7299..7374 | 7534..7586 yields 0.92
